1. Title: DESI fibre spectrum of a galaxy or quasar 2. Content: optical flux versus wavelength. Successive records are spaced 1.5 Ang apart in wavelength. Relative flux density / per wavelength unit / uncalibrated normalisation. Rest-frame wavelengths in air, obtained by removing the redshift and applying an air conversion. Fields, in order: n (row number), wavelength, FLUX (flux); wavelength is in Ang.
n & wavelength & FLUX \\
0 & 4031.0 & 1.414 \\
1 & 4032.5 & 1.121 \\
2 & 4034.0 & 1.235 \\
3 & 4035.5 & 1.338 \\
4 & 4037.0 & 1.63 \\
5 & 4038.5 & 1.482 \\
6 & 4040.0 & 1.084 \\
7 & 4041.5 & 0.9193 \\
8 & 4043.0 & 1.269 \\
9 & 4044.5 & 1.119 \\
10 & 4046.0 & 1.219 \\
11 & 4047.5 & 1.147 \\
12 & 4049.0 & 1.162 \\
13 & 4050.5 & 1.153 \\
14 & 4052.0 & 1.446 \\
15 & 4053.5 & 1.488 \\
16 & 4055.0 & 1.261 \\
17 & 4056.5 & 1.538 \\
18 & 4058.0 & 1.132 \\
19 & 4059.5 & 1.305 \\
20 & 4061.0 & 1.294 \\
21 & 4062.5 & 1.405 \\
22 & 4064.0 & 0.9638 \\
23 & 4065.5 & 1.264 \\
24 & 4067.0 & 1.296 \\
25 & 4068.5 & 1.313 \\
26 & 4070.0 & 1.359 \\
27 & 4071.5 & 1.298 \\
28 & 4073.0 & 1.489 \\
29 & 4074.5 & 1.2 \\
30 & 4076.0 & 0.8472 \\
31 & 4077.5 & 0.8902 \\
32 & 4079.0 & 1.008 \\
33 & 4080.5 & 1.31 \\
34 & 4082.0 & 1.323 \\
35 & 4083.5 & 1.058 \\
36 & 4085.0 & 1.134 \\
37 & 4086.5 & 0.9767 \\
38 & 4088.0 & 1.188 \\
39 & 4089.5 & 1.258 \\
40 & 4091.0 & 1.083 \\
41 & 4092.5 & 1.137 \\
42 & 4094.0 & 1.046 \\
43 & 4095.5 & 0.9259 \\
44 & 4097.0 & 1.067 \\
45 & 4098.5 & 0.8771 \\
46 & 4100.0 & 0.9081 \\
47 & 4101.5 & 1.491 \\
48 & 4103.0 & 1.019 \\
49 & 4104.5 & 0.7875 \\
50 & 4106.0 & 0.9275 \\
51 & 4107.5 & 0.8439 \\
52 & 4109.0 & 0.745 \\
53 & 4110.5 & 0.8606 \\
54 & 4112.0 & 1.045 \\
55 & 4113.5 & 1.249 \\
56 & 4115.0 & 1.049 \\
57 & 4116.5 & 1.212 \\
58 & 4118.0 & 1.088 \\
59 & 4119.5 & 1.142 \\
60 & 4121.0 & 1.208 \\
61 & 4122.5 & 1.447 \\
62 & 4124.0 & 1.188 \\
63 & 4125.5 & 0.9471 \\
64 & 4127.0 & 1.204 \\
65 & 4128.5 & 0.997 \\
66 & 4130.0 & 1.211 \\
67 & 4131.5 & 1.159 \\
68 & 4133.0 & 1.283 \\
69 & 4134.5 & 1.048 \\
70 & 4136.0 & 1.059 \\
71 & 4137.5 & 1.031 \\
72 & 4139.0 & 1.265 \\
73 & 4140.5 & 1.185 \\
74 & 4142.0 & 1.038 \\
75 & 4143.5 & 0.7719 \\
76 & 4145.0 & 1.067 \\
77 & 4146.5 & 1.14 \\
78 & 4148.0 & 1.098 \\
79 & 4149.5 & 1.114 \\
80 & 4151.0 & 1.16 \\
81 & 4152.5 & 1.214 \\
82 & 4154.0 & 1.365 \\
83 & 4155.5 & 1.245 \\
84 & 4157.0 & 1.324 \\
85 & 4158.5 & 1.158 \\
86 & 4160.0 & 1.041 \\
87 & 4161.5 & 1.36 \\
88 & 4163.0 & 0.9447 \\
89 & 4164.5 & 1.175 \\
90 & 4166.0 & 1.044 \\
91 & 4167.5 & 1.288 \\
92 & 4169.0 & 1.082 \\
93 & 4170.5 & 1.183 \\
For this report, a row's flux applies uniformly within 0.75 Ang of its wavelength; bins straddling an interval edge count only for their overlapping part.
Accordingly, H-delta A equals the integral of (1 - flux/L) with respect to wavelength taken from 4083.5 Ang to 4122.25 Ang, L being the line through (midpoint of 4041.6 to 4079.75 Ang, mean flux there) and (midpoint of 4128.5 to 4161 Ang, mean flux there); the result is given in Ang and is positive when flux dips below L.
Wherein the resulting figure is 4.2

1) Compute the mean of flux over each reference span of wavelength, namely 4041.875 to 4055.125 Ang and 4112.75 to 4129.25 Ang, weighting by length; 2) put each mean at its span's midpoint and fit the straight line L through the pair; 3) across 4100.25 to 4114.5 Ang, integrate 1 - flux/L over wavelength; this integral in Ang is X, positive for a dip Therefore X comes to 2.2 Ang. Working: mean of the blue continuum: 1.24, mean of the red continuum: 1.16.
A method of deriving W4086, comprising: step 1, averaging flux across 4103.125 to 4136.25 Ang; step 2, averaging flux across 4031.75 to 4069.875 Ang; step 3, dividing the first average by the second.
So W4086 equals 0.85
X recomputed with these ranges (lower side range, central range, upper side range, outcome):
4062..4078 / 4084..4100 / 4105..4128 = 1.2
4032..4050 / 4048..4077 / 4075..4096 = -2.7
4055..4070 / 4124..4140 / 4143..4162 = 0.9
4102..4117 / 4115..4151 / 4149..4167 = -1.7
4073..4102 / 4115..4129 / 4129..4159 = -0.4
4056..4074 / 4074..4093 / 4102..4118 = 1.0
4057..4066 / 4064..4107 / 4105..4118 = 0.0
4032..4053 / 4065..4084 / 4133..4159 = 0.1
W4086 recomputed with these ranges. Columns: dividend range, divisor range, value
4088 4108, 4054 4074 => 0.80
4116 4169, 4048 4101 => 0.97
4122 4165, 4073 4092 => 1.02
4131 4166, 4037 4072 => 0.90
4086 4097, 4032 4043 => 0.86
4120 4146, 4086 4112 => 1.11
